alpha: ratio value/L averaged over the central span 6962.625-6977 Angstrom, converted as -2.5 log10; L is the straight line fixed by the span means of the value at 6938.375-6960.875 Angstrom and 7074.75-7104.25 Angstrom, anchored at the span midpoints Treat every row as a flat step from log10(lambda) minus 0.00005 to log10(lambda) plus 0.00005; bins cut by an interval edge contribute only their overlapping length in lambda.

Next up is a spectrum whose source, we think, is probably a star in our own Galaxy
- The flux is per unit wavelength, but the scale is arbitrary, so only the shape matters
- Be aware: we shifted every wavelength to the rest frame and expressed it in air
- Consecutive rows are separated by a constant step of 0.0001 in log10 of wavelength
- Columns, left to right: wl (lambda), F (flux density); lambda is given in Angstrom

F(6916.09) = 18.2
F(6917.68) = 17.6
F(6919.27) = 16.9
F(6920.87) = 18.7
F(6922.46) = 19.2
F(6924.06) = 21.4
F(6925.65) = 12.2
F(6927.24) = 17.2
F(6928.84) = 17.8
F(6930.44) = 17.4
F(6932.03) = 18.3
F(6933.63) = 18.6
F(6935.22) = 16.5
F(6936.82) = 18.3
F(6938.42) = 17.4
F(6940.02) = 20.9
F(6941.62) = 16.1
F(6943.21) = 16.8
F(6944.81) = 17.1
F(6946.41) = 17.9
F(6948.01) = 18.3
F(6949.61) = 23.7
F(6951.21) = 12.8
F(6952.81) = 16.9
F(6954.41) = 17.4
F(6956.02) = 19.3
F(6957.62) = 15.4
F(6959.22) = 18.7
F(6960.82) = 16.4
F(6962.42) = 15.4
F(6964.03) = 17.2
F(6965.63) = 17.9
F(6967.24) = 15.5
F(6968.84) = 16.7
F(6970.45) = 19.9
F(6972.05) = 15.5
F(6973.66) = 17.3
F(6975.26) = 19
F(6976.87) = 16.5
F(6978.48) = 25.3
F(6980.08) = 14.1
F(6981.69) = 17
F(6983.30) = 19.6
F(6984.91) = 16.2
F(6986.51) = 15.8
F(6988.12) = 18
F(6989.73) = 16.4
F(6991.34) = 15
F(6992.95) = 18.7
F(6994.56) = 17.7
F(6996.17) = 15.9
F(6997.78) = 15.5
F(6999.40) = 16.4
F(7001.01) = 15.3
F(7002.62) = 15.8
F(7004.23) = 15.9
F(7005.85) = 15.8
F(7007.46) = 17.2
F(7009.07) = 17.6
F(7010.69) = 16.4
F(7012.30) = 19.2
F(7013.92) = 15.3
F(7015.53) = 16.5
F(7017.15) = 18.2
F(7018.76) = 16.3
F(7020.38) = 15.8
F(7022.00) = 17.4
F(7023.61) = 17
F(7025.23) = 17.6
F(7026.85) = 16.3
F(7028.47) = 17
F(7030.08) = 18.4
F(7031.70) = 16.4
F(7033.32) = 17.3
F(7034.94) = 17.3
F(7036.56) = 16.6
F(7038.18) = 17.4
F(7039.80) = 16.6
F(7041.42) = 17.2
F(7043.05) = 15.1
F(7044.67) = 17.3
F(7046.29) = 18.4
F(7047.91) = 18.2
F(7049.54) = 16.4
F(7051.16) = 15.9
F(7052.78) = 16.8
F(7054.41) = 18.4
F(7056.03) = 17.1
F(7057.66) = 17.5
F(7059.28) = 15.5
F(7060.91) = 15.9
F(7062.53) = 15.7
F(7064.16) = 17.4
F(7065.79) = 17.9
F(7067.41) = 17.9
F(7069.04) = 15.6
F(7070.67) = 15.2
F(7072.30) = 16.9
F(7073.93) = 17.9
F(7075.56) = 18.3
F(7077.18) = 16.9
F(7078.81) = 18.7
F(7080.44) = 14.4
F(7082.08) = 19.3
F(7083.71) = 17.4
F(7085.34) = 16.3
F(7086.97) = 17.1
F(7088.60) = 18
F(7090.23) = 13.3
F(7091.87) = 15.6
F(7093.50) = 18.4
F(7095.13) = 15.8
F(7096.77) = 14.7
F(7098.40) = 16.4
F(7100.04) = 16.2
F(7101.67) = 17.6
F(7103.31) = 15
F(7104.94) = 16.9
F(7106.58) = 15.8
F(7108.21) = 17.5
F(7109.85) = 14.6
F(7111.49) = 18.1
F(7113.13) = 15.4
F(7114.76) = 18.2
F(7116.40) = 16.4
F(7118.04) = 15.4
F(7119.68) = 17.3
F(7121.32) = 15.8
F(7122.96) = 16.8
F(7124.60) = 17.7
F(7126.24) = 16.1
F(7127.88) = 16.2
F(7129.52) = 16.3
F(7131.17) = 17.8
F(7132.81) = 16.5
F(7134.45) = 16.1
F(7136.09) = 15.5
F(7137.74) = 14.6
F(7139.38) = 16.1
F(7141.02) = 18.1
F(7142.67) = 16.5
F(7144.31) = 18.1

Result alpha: 0.021 mag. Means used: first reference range 17.7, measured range 17.2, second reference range 16.6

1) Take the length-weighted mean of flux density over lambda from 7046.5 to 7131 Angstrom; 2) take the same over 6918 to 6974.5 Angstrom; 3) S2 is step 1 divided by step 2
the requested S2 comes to 1.0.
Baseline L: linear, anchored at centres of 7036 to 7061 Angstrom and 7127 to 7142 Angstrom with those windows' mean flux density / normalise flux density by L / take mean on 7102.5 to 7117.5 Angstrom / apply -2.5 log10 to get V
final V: 0.01 mag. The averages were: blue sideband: 16.9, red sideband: 16.4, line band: 16.4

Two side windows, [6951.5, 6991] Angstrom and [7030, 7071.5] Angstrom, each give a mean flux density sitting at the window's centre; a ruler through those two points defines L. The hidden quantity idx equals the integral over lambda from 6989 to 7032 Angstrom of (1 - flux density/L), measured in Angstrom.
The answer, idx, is 1.0 Angstrom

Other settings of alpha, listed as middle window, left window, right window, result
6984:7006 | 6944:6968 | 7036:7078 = 0.054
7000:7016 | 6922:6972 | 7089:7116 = 0.034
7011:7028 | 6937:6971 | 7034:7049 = 0.017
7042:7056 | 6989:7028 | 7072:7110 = -0.027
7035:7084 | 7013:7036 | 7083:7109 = -0.022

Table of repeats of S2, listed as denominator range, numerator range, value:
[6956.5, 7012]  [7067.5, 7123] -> 0.97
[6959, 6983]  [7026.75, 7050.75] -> 0.97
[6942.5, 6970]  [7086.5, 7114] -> 0.94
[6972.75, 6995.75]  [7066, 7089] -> 0.98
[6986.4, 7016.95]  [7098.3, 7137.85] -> 0.99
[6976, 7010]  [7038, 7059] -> 1.01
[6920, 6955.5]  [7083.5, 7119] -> 0.92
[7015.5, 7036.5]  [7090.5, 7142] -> 0.96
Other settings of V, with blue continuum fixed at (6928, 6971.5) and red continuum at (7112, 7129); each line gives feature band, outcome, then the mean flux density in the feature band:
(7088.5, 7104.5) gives 0.04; 16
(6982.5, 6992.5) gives 0.03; 16.9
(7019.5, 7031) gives 0.00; 17.1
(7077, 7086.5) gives -0.02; 17.2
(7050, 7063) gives 0.02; 16.6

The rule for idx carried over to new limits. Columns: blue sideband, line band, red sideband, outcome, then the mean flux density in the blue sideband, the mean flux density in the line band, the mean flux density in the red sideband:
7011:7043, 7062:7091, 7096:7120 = -0.6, 17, 16.9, 16.4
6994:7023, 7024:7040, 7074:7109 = -0.5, 16.6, 17.1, 16.7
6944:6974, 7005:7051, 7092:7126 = -0.1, 17.3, 17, 16.5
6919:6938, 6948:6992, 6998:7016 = -0.9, 17.7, 17.4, 16.5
